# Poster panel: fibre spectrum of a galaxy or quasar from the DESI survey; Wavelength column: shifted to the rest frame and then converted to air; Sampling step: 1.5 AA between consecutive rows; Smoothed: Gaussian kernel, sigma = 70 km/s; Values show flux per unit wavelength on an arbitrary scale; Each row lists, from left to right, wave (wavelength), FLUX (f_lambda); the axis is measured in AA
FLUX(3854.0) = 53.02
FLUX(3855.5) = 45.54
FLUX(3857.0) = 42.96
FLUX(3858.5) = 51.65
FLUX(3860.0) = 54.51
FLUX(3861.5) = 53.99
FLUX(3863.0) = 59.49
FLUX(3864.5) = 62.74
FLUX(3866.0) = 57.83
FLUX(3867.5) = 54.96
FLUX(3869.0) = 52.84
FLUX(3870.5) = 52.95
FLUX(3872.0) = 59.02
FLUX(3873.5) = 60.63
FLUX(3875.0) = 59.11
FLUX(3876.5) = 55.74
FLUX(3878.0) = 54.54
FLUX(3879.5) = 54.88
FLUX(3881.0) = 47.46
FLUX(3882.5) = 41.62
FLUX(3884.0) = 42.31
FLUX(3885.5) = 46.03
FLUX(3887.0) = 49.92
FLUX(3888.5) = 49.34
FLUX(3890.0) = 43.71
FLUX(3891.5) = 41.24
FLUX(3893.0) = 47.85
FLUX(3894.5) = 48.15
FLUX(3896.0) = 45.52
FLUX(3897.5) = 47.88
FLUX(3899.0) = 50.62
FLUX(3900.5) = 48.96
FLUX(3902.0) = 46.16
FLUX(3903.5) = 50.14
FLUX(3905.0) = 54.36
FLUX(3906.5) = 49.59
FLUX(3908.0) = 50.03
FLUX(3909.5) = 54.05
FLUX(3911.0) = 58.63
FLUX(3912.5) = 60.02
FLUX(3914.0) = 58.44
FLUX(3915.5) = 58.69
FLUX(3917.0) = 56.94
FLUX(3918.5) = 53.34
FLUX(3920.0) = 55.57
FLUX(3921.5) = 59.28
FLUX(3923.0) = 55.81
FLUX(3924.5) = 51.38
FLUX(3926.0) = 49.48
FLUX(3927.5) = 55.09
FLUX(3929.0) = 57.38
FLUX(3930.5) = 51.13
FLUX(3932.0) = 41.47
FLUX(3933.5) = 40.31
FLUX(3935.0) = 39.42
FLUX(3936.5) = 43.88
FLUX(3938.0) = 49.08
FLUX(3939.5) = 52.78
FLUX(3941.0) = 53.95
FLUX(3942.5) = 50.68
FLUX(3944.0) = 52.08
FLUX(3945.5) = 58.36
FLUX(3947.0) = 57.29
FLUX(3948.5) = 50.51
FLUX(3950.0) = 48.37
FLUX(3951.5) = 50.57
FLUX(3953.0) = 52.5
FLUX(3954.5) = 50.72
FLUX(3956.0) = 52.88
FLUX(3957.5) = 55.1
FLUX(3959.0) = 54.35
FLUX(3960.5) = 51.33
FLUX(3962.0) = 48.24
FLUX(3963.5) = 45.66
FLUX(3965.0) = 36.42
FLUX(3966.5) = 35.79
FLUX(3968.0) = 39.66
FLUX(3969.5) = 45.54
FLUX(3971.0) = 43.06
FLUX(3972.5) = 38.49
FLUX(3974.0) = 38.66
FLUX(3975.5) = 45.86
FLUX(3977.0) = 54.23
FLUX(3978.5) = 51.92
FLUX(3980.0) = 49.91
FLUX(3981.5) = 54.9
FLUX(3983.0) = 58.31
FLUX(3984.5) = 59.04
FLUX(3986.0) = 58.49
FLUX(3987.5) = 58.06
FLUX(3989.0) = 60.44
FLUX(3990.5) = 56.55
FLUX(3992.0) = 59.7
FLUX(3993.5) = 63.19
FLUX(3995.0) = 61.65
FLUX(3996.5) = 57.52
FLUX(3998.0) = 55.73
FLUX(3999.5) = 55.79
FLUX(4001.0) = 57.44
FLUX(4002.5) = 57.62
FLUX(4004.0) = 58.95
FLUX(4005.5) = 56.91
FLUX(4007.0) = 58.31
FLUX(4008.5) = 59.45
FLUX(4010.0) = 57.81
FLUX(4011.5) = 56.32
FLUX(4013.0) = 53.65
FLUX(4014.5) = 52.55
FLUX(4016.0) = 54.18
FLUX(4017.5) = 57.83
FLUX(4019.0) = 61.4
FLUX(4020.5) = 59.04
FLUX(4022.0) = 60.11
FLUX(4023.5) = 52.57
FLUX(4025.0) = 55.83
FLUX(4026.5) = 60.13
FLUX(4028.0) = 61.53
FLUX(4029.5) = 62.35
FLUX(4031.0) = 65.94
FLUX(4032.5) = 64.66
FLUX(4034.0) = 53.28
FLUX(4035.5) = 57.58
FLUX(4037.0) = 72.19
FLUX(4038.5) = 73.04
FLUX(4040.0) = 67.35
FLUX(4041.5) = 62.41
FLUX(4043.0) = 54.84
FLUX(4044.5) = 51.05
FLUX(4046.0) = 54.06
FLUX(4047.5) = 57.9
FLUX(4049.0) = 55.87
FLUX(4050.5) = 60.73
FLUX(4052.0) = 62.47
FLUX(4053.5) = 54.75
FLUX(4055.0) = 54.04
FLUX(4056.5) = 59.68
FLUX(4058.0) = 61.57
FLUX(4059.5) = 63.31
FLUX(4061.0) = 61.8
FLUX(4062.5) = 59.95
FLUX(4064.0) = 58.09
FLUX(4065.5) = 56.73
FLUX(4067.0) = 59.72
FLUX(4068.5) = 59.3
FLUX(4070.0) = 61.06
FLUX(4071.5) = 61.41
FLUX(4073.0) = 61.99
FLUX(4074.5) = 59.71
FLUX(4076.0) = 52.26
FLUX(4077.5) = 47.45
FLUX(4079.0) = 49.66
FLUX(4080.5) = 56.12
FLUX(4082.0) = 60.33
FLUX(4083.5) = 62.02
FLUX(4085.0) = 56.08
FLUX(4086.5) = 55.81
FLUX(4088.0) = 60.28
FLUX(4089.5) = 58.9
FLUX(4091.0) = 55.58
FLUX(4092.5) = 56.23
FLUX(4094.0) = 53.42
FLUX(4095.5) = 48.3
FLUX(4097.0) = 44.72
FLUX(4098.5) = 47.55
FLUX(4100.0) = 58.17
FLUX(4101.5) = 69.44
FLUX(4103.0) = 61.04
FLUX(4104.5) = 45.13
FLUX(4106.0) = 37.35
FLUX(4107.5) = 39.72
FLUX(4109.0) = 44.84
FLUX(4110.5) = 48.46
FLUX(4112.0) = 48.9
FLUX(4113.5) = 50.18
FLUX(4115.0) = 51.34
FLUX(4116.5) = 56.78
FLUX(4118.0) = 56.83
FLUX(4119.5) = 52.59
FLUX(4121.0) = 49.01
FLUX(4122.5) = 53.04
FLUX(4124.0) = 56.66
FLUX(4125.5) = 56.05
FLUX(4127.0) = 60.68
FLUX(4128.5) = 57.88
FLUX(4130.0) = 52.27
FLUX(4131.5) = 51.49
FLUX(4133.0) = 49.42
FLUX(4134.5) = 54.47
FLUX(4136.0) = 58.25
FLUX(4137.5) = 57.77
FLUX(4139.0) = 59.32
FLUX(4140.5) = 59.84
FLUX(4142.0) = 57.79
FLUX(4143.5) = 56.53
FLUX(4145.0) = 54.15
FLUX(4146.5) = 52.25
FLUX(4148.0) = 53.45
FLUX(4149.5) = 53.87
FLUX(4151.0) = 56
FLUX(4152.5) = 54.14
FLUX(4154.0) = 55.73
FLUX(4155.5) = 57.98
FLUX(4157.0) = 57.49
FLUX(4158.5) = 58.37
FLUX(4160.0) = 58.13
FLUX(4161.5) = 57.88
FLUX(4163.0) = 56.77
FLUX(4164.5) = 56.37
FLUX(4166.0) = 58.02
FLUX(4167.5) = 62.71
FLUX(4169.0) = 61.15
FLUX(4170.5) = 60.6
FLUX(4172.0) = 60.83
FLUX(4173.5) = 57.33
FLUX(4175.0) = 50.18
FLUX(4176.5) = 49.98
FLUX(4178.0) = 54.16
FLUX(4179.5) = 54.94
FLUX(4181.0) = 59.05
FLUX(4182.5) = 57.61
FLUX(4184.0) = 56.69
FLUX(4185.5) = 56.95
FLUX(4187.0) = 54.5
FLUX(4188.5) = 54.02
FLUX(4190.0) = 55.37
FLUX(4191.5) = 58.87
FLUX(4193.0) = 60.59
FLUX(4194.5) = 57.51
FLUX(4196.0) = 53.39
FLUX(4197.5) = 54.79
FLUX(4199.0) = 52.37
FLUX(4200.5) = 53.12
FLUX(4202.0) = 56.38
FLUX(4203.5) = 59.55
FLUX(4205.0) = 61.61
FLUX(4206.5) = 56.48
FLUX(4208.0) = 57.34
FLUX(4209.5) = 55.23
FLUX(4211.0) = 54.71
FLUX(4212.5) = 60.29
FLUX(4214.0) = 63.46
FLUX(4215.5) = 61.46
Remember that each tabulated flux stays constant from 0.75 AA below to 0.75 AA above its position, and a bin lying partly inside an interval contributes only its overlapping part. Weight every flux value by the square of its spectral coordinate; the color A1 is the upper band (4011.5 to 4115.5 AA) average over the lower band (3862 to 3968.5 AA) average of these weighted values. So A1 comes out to 1.2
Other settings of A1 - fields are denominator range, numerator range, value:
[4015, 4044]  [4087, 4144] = 0.92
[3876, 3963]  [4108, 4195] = 1.22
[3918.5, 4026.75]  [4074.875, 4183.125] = 1.12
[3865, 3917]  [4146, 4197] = 1.26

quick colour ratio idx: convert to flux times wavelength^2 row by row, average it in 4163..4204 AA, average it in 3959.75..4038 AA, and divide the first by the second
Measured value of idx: 1.1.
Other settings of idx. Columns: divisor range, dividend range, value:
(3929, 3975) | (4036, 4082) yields 1.30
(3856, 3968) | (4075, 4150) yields 1.16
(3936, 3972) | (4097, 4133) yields 1.15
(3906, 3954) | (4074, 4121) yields 1.10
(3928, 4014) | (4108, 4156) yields 1.13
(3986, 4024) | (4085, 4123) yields 0.95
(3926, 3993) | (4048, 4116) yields 1.17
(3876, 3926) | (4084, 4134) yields 1.15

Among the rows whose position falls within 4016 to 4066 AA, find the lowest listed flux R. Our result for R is 51.05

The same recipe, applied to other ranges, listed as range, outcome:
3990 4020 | 52.55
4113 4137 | 49.01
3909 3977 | 35.79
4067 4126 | 37.35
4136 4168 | 52.25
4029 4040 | 53.28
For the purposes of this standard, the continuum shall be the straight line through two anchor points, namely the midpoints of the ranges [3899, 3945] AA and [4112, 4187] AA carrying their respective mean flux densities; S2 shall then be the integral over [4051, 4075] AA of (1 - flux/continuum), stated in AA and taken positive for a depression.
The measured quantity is -2.4 AA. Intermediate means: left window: 52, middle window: 59.7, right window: 55.9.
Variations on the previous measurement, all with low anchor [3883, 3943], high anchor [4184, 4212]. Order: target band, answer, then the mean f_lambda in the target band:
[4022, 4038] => -2.40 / 60.8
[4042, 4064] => -1.95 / 58.1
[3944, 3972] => 1.45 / 48.7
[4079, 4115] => 0.89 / 52.9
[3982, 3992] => -1.26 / 58.5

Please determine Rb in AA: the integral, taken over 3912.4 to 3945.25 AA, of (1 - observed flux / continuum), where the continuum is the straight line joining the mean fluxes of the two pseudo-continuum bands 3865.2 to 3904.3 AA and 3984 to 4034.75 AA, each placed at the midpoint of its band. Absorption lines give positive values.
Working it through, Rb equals 0.7 AA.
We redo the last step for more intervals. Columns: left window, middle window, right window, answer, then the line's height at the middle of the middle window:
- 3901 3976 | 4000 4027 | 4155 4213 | -2.6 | 52.2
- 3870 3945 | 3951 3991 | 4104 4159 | 1.5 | 51.8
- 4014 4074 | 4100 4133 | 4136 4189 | 3.1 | 57.8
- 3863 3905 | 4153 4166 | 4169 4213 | -0.3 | 55.9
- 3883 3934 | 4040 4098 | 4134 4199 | -2.9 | 54.4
